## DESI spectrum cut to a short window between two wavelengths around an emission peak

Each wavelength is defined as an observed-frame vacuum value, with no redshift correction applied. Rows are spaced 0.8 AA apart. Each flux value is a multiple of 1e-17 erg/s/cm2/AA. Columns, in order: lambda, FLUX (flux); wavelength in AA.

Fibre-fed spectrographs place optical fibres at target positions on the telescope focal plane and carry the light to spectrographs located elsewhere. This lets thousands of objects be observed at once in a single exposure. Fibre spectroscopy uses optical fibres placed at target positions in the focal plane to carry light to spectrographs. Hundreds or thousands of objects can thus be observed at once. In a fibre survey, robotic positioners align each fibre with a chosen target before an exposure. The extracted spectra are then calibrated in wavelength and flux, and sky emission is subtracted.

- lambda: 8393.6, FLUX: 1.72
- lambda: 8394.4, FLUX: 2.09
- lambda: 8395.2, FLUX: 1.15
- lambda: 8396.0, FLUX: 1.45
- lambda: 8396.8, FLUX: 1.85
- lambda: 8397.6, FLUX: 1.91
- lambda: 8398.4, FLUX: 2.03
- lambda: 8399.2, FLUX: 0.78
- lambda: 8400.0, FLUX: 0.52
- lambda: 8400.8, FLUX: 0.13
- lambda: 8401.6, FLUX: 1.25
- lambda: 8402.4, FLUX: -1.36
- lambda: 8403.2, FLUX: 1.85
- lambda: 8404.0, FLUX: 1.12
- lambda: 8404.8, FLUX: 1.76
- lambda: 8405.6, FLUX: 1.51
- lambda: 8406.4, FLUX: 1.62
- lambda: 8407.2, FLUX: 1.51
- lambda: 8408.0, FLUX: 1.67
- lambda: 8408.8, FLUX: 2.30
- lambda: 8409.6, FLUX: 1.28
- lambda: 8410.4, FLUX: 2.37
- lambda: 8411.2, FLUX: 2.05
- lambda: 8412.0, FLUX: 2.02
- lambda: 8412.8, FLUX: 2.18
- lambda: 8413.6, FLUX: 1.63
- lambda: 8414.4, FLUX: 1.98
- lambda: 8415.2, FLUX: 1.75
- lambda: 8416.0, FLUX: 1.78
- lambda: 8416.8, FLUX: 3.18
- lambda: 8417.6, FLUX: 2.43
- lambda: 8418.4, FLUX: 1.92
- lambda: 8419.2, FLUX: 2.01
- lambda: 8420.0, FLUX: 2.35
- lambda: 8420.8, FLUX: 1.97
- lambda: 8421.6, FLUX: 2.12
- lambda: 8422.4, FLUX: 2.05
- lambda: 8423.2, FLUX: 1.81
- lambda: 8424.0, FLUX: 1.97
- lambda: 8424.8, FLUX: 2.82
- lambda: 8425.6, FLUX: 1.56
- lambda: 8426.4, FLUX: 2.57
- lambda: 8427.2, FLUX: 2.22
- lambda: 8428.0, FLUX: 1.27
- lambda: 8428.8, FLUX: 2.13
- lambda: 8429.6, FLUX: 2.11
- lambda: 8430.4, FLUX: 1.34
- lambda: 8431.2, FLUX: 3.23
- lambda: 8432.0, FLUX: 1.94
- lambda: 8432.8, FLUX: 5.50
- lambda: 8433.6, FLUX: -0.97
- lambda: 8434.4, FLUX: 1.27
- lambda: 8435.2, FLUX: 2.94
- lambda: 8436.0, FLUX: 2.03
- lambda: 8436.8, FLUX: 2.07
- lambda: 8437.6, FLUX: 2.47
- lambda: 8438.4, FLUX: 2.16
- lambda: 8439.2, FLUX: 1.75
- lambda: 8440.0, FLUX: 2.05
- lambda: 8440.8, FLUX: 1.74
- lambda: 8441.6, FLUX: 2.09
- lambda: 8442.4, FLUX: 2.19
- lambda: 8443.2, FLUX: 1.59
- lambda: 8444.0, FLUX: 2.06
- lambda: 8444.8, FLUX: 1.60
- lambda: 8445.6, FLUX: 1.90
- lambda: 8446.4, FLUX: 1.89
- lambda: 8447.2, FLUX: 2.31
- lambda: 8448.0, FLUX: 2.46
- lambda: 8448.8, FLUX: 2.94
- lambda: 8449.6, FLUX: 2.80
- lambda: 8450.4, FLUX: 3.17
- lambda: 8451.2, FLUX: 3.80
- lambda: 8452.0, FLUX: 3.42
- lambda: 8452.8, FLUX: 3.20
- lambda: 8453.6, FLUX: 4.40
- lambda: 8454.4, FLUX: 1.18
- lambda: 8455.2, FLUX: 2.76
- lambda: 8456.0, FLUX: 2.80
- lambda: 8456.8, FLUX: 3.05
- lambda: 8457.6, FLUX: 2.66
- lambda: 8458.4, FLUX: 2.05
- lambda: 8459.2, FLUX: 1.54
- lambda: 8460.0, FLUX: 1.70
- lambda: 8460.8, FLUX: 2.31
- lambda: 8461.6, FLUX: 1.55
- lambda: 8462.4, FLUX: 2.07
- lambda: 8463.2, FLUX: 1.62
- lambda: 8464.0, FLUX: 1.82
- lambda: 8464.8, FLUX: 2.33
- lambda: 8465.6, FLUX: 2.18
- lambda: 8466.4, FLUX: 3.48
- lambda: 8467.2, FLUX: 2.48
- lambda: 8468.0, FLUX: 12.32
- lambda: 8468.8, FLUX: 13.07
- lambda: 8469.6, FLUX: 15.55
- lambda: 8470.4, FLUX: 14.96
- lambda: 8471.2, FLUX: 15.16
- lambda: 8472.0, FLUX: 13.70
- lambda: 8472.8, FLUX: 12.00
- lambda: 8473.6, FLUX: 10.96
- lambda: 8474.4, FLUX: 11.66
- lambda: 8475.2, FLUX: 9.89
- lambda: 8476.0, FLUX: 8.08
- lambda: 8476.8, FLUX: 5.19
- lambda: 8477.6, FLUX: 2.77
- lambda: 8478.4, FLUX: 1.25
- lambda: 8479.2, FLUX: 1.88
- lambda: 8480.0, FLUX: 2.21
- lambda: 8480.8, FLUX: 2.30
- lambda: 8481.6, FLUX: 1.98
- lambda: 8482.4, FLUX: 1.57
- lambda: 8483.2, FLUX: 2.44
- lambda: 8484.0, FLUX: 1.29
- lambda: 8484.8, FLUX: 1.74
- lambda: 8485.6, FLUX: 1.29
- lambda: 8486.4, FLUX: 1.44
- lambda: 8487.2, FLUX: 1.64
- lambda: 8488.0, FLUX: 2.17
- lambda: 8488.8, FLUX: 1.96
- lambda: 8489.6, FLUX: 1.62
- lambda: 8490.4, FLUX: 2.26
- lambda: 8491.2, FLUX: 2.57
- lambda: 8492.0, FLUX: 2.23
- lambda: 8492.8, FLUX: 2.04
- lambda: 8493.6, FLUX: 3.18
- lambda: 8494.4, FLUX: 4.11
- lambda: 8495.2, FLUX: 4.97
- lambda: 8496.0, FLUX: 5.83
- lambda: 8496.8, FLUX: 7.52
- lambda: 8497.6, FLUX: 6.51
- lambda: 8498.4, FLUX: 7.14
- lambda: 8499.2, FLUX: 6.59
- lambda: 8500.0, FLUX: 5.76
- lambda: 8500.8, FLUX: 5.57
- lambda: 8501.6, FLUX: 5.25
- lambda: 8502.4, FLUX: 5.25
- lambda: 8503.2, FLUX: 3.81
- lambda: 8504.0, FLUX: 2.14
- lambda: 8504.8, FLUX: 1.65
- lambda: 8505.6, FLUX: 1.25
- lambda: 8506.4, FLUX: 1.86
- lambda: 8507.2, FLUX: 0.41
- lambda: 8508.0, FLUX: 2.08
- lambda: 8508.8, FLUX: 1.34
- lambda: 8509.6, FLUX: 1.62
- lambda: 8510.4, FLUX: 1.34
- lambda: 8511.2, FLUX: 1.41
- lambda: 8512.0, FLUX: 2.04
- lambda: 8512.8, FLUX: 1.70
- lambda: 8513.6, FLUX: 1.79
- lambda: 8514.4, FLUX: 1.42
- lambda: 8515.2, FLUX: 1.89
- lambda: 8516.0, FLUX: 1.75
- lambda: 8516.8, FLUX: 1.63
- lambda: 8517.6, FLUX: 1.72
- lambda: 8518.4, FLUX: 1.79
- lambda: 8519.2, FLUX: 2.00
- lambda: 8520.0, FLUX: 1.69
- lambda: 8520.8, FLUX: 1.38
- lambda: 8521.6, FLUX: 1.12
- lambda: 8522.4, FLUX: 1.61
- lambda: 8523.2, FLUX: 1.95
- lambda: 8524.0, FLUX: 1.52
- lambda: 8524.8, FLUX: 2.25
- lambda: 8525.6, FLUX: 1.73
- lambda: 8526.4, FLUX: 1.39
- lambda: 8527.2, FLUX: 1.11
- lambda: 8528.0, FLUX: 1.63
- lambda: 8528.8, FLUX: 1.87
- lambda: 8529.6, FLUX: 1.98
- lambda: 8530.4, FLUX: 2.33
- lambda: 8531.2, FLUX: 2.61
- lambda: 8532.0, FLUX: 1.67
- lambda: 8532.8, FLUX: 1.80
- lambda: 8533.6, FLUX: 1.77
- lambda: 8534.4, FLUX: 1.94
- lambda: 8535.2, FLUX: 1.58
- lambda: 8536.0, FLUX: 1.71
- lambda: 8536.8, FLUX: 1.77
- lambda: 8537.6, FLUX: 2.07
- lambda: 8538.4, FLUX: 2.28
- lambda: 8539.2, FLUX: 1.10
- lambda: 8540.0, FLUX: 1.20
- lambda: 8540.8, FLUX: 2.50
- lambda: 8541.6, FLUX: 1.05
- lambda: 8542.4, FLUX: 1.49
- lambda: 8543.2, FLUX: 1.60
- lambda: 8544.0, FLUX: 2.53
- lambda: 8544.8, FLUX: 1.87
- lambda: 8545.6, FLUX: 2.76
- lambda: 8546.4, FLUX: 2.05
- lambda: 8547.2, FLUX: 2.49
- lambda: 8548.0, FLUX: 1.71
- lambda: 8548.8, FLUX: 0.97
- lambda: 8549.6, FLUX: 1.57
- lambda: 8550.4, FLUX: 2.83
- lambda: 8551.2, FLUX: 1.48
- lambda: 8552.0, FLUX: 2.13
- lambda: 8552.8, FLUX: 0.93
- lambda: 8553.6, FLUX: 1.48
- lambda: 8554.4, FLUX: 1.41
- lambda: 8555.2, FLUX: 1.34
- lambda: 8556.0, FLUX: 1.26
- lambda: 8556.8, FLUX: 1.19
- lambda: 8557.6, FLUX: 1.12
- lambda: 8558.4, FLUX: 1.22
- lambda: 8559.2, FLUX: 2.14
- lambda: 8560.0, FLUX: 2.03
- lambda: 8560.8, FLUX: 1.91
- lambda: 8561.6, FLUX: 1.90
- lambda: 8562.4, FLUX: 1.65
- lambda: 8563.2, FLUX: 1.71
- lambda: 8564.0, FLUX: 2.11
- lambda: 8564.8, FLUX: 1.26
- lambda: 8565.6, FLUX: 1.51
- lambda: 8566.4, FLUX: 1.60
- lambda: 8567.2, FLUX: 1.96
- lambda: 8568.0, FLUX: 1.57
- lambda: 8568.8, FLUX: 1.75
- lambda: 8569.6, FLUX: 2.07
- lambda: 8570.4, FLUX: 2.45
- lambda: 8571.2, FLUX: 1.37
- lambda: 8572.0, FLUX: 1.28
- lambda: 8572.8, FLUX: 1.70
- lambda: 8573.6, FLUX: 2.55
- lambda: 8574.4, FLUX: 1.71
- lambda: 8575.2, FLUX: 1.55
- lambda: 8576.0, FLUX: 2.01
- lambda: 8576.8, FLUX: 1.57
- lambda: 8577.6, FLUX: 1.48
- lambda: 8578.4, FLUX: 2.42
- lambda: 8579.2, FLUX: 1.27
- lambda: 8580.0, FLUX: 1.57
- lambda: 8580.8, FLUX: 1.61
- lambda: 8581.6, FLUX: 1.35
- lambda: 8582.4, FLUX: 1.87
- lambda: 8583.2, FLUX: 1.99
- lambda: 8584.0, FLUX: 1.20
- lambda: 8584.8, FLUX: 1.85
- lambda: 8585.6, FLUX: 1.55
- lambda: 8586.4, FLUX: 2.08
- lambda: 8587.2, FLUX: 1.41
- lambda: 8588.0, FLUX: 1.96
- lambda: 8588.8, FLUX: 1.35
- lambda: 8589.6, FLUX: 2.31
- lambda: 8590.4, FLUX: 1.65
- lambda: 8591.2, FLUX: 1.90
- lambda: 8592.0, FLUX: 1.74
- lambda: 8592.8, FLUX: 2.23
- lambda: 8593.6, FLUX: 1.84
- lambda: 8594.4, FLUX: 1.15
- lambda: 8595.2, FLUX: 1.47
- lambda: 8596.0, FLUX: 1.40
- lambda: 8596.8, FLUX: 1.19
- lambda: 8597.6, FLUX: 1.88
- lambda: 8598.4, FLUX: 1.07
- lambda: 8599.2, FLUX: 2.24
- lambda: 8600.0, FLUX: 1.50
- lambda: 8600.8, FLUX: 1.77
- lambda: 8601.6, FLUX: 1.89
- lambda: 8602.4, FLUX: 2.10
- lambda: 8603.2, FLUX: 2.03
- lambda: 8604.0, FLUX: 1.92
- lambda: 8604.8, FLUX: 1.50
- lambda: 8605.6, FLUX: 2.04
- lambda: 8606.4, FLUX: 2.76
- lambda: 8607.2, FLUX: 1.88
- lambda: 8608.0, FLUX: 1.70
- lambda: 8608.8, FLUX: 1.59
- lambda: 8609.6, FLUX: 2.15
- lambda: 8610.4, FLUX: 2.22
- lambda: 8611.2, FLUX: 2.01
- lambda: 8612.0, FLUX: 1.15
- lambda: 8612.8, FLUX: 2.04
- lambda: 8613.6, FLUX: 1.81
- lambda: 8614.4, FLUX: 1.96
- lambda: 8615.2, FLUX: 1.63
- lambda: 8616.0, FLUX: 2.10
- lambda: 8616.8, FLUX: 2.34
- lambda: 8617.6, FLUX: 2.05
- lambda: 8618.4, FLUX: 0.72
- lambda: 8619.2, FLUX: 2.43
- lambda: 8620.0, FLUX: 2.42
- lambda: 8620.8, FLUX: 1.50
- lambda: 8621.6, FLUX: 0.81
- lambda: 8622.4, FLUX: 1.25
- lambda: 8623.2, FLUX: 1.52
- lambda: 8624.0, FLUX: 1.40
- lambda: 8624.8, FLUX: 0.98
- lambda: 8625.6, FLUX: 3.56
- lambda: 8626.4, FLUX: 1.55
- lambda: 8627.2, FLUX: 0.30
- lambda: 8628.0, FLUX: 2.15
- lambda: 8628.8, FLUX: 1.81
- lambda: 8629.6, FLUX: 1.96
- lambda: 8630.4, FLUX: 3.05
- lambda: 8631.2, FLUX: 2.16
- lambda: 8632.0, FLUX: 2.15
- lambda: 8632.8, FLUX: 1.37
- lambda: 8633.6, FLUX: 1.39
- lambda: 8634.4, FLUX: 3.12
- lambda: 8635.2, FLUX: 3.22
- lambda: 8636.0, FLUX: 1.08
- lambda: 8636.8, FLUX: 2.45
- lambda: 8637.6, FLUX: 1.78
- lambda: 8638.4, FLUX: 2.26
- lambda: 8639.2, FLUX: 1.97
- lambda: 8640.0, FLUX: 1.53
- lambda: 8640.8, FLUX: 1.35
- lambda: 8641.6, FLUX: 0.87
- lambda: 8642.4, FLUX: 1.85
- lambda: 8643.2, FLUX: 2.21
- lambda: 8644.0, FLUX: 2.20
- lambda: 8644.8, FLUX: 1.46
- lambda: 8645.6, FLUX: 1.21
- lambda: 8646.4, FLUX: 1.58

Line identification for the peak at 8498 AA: [N II] 6583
